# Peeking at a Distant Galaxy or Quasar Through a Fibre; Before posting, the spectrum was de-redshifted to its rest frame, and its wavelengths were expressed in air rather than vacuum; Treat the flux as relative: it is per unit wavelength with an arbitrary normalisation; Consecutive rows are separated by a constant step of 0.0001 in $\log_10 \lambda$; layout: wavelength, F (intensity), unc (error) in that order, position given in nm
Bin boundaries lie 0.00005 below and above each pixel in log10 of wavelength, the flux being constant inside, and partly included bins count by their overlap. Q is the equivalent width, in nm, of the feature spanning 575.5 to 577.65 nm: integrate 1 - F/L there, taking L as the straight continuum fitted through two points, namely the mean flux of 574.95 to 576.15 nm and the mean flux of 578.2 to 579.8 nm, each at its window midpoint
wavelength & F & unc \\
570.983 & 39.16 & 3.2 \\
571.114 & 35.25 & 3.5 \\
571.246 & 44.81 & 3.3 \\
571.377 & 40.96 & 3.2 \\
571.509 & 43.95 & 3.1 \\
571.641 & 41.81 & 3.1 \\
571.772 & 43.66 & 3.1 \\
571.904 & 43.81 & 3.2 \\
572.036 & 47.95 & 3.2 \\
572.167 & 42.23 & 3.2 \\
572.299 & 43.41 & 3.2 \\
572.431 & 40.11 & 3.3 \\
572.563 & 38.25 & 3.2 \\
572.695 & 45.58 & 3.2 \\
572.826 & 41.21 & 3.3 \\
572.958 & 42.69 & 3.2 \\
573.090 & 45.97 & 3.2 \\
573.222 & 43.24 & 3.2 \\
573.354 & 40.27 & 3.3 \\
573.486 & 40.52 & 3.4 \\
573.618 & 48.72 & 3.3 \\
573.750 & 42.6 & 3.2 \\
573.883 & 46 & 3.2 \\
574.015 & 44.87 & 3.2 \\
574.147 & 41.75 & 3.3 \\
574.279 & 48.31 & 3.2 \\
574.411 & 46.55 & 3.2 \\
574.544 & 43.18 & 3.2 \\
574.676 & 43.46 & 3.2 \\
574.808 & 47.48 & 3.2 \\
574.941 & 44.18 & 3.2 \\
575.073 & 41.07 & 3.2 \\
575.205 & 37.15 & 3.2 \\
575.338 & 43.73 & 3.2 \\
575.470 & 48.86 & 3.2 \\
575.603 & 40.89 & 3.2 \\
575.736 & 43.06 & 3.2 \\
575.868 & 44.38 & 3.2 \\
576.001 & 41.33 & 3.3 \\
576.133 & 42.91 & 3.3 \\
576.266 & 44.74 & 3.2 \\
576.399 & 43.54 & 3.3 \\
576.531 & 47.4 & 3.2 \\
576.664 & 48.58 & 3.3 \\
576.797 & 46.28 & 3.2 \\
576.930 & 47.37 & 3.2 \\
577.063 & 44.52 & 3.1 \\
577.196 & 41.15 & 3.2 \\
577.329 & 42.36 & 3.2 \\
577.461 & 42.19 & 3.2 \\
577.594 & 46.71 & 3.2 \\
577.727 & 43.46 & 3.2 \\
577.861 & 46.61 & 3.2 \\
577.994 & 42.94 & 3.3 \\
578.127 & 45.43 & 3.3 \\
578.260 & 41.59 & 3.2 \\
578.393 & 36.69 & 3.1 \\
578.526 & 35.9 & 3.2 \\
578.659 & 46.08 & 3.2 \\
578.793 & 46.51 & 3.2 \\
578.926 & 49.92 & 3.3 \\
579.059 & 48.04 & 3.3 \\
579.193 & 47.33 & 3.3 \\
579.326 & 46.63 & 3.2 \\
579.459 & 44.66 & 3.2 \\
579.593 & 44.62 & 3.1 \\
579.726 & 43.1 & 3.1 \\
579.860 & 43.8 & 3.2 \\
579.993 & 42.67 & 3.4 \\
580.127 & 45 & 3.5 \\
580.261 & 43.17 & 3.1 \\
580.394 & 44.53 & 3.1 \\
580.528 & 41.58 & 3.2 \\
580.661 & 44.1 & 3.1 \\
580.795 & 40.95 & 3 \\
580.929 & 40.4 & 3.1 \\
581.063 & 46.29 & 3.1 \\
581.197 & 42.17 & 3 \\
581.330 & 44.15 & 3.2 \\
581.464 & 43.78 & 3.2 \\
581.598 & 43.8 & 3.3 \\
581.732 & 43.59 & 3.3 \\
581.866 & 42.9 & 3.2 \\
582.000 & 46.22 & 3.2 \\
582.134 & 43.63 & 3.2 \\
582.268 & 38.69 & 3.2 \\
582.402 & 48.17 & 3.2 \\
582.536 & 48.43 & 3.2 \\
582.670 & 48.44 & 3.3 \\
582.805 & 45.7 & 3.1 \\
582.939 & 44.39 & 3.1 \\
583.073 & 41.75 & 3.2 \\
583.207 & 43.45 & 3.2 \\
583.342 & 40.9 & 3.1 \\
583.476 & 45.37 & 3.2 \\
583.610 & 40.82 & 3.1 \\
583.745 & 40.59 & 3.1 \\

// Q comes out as -0.056 nm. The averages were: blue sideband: 42.7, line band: 44.3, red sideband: 44.3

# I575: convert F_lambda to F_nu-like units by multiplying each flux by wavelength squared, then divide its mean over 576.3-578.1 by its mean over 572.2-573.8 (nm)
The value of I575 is 1.07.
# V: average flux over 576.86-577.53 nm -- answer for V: 43.6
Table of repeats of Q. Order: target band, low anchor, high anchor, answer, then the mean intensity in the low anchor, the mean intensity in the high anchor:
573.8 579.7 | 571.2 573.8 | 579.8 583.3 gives -0.12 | 43.1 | 43.9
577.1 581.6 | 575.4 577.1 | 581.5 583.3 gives 0.09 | 44.9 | 44.5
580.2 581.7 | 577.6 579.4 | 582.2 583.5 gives 0.04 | 44.5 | 44.5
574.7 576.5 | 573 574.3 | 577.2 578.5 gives 0.00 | 44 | 42.8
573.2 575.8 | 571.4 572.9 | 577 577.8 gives -0.04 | 42.8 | 43.4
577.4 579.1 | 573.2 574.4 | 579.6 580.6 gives -0.01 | 44.2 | 43.5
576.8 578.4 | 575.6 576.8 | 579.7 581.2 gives 0.01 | 44.4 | 43.2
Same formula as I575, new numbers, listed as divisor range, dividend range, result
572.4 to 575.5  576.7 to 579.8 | 1.03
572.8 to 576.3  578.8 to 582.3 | 1.03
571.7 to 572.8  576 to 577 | 1.07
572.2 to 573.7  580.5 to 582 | 1.04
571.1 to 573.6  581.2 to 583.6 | 1.07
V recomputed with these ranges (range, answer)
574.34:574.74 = 44.4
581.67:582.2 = 44.1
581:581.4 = 44.2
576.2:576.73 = 46.1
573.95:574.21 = 43.4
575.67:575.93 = 43.8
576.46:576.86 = 47.4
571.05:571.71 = 41.4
